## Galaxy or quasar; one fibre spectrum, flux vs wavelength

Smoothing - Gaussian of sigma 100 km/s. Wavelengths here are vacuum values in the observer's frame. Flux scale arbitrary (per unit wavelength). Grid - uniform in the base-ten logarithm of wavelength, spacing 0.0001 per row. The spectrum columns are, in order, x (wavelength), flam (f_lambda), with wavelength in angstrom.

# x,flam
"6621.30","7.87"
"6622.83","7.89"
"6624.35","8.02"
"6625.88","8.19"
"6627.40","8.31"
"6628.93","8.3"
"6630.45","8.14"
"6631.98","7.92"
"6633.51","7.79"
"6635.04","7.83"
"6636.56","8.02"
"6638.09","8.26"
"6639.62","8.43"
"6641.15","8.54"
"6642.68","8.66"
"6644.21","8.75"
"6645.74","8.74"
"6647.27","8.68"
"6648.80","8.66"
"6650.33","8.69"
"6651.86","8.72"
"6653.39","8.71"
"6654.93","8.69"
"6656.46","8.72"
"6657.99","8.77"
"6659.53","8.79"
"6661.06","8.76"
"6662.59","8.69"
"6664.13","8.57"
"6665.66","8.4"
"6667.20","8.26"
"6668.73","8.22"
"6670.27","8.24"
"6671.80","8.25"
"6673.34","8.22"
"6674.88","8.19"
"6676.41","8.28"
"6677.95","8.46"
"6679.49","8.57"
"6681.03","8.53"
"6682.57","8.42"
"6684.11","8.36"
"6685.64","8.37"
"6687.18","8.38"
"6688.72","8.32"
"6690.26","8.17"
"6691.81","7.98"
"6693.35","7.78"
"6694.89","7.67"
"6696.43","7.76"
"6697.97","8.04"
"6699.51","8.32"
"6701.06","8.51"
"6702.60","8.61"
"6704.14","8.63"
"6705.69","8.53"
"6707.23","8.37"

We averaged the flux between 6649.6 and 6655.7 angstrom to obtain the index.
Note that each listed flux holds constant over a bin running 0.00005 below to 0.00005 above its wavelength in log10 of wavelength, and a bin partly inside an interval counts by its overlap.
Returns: 8.7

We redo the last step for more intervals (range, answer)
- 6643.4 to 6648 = 8.72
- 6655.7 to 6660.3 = 8.76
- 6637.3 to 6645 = 8.52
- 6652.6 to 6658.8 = 8.71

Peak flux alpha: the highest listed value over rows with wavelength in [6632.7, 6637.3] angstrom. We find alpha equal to 8.02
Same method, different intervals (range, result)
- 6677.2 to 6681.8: 8.57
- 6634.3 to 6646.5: 8.75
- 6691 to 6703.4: 8.61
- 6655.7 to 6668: 8.79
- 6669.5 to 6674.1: 8.25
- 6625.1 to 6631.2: 8.31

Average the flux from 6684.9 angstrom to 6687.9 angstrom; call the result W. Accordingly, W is 8.37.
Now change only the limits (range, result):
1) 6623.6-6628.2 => 8.17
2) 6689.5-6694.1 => 7.96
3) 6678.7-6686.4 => 8.45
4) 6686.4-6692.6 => 8.2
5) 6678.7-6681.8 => 8.54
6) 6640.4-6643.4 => 8.6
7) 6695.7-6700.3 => 8.04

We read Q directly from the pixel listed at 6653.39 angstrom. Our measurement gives 8.71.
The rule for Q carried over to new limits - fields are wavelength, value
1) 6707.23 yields 8.37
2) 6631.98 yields 7.92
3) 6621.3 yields 7.87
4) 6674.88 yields 8.19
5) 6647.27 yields 8.68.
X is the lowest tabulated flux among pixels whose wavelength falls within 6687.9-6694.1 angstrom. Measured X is 7.78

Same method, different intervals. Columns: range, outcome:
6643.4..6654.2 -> 8.66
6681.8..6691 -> 8.17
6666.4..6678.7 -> 8.19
